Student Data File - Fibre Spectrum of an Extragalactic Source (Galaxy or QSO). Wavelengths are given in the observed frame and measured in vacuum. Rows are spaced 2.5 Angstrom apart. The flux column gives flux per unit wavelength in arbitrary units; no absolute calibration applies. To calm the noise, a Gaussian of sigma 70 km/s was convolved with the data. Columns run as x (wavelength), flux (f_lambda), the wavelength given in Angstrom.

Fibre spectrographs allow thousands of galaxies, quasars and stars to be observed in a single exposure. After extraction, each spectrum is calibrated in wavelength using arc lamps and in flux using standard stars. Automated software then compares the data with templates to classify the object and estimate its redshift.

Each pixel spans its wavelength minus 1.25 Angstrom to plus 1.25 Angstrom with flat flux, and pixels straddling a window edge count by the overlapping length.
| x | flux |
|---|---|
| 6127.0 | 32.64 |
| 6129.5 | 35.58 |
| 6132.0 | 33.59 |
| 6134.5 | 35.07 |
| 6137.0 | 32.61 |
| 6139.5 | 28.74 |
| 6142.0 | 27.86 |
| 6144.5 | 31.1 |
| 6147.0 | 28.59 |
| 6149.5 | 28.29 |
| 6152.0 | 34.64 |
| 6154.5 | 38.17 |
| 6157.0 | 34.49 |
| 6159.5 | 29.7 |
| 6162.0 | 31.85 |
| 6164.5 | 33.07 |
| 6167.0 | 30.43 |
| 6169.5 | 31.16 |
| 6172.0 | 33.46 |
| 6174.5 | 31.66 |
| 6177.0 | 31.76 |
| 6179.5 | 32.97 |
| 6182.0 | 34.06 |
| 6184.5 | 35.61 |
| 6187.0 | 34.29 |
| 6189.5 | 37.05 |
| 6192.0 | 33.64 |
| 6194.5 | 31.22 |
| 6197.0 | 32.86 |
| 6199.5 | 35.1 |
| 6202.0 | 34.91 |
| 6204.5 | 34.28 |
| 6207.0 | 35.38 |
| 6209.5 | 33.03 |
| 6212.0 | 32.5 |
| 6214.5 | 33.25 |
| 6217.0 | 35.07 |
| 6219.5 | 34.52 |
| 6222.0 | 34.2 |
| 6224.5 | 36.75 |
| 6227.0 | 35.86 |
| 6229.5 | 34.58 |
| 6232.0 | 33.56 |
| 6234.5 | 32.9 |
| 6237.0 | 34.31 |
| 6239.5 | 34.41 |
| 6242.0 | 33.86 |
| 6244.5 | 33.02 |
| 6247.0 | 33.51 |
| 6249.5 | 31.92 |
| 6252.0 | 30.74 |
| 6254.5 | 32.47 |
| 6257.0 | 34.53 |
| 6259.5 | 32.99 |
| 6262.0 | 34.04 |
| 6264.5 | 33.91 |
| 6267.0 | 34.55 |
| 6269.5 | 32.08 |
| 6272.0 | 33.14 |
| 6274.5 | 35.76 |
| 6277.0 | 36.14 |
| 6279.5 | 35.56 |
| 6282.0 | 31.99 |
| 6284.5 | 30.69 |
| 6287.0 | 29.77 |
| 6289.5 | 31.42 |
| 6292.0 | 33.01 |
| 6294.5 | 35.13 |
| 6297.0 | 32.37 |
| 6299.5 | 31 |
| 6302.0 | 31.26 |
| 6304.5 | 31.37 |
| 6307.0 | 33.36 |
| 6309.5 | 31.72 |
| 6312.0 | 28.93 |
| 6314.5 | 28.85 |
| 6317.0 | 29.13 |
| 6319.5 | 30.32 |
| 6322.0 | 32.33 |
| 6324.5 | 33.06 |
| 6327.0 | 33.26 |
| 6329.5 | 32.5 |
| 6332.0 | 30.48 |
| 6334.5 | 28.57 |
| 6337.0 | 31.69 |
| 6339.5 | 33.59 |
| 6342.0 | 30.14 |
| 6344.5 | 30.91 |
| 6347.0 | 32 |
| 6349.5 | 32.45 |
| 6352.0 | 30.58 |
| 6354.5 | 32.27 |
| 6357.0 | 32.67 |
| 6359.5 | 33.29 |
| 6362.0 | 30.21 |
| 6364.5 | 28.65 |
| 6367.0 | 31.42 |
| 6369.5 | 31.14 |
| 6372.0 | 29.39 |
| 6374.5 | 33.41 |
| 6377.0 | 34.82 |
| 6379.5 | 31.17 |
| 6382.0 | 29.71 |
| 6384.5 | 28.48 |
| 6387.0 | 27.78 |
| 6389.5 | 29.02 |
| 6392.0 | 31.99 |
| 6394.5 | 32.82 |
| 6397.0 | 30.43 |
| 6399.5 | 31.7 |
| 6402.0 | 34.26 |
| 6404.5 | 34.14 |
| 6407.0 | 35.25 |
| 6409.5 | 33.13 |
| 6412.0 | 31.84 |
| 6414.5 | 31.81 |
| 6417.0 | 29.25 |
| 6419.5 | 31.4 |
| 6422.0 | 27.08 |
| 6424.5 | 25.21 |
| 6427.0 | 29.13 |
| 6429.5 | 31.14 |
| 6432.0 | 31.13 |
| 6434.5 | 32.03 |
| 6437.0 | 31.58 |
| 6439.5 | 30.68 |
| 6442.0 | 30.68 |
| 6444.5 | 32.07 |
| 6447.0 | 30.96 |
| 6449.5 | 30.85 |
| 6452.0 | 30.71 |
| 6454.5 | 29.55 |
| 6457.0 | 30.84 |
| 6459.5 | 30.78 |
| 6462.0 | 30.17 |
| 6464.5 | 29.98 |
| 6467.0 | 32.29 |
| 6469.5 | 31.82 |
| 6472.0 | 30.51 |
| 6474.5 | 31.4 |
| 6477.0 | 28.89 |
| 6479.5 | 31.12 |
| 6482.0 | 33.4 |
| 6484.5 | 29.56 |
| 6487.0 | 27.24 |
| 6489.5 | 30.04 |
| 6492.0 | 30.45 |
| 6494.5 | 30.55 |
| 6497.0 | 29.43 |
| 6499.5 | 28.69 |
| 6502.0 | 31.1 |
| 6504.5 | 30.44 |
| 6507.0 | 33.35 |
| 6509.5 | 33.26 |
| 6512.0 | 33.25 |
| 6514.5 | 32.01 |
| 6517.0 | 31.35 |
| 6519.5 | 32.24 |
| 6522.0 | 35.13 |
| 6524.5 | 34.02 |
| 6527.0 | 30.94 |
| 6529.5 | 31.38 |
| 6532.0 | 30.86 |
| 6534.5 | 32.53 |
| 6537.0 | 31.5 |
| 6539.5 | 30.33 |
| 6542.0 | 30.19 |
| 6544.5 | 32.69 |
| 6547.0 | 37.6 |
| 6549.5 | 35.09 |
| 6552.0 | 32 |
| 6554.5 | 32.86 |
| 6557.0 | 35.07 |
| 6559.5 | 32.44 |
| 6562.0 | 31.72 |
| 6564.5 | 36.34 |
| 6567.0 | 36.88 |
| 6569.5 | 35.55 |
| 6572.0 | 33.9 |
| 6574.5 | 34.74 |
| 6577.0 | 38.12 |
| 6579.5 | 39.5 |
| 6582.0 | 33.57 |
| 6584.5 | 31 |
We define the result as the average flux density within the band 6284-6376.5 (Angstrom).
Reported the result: 31.4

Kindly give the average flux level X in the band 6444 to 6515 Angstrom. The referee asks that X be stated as 30.8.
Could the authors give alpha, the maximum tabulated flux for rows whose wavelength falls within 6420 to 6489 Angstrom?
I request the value 33.4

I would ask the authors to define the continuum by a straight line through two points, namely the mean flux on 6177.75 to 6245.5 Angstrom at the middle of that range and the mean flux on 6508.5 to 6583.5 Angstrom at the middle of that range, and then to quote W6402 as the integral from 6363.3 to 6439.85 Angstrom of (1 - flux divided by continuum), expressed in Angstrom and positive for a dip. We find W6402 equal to 6.4 Angstrom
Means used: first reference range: 34.2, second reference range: 33.6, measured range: 31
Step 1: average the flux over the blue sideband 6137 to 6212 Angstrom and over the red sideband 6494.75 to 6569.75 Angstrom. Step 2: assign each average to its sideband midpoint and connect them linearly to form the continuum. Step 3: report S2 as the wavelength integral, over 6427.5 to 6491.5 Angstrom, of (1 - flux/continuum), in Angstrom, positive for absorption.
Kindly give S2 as 3.7 Angstrom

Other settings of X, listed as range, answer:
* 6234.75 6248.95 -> 33.7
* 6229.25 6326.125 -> 32.6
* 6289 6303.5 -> 32.4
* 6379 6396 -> 30.1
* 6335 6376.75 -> 31.5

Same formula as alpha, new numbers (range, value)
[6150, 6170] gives 38.17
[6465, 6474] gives 32.29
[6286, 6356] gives 35.13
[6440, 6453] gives 32.07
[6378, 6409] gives 35.25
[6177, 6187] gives 35.61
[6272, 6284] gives 36.14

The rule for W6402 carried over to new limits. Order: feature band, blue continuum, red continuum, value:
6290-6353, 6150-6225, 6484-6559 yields 2.67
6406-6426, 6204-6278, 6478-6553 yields 1.21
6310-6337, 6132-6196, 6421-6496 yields 0.47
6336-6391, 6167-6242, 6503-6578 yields 4.01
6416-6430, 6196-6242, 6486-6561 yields 1.70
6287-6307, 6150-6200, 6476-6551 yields 0.32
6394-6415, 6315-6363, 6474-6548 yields -0.90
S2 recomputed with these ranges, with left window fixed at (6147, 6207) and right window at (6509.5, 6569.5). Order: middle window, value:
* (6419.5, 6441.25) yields 2.1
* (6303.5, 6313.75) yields 0.6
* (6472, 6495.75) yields 2.0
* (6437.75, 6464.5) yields 1.9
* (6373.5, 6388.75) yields 1.1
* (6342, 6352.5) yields 0.5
